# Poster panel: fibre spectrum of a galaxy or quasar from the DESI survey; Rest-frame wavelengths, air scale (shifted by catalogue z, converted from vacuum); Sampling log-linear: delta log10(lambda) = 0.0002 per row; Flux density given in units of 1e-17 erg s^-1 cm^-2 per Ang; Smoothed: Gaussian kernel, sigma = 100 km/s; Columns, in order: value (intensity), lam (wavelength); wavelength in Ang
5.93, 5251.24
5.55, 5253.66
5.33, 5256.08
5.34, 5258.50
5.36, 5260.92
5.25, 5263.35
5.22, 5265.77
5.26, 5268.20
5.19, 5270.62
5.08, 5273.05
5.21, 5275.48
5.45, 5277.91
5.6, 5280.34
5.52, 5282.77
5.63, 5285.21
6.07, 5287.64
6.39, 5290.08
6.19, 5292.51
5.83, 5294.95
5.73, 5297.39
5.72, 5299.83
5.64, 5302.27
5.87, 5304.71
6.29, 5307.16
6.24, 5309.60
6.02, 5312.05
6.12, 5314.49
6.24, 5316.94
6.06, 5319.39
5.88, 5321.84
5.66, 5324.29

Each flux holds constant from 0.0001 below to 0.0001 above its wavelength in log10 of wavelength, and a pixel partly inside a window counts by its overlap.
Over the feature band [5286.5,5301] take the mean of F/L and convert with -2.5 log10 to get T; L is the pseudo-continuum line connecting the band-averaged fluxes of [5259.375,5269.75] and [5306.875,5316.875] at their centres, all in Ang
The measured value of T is -0.03 mag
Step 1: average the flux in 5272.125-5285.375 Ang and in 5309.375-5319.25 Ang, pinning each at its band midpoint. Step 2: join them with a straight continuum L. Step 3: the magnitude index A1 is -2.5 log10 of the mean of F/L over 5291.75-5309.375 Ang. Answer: -0.01 mag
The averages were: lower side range 5.4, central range 5.91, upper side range 6.14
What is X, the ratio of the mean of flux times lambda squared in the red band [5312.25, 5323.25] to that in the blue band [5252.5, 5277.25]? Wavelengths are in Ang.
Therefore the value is 1.17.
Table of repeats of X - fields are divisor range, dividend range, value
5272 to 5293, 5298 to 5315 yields 1.06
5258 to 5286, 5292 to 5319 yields 1.14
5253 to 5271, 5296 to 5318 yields 1.15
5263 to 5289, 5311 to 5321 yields 1.14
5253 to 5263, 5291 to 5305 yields 1.10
